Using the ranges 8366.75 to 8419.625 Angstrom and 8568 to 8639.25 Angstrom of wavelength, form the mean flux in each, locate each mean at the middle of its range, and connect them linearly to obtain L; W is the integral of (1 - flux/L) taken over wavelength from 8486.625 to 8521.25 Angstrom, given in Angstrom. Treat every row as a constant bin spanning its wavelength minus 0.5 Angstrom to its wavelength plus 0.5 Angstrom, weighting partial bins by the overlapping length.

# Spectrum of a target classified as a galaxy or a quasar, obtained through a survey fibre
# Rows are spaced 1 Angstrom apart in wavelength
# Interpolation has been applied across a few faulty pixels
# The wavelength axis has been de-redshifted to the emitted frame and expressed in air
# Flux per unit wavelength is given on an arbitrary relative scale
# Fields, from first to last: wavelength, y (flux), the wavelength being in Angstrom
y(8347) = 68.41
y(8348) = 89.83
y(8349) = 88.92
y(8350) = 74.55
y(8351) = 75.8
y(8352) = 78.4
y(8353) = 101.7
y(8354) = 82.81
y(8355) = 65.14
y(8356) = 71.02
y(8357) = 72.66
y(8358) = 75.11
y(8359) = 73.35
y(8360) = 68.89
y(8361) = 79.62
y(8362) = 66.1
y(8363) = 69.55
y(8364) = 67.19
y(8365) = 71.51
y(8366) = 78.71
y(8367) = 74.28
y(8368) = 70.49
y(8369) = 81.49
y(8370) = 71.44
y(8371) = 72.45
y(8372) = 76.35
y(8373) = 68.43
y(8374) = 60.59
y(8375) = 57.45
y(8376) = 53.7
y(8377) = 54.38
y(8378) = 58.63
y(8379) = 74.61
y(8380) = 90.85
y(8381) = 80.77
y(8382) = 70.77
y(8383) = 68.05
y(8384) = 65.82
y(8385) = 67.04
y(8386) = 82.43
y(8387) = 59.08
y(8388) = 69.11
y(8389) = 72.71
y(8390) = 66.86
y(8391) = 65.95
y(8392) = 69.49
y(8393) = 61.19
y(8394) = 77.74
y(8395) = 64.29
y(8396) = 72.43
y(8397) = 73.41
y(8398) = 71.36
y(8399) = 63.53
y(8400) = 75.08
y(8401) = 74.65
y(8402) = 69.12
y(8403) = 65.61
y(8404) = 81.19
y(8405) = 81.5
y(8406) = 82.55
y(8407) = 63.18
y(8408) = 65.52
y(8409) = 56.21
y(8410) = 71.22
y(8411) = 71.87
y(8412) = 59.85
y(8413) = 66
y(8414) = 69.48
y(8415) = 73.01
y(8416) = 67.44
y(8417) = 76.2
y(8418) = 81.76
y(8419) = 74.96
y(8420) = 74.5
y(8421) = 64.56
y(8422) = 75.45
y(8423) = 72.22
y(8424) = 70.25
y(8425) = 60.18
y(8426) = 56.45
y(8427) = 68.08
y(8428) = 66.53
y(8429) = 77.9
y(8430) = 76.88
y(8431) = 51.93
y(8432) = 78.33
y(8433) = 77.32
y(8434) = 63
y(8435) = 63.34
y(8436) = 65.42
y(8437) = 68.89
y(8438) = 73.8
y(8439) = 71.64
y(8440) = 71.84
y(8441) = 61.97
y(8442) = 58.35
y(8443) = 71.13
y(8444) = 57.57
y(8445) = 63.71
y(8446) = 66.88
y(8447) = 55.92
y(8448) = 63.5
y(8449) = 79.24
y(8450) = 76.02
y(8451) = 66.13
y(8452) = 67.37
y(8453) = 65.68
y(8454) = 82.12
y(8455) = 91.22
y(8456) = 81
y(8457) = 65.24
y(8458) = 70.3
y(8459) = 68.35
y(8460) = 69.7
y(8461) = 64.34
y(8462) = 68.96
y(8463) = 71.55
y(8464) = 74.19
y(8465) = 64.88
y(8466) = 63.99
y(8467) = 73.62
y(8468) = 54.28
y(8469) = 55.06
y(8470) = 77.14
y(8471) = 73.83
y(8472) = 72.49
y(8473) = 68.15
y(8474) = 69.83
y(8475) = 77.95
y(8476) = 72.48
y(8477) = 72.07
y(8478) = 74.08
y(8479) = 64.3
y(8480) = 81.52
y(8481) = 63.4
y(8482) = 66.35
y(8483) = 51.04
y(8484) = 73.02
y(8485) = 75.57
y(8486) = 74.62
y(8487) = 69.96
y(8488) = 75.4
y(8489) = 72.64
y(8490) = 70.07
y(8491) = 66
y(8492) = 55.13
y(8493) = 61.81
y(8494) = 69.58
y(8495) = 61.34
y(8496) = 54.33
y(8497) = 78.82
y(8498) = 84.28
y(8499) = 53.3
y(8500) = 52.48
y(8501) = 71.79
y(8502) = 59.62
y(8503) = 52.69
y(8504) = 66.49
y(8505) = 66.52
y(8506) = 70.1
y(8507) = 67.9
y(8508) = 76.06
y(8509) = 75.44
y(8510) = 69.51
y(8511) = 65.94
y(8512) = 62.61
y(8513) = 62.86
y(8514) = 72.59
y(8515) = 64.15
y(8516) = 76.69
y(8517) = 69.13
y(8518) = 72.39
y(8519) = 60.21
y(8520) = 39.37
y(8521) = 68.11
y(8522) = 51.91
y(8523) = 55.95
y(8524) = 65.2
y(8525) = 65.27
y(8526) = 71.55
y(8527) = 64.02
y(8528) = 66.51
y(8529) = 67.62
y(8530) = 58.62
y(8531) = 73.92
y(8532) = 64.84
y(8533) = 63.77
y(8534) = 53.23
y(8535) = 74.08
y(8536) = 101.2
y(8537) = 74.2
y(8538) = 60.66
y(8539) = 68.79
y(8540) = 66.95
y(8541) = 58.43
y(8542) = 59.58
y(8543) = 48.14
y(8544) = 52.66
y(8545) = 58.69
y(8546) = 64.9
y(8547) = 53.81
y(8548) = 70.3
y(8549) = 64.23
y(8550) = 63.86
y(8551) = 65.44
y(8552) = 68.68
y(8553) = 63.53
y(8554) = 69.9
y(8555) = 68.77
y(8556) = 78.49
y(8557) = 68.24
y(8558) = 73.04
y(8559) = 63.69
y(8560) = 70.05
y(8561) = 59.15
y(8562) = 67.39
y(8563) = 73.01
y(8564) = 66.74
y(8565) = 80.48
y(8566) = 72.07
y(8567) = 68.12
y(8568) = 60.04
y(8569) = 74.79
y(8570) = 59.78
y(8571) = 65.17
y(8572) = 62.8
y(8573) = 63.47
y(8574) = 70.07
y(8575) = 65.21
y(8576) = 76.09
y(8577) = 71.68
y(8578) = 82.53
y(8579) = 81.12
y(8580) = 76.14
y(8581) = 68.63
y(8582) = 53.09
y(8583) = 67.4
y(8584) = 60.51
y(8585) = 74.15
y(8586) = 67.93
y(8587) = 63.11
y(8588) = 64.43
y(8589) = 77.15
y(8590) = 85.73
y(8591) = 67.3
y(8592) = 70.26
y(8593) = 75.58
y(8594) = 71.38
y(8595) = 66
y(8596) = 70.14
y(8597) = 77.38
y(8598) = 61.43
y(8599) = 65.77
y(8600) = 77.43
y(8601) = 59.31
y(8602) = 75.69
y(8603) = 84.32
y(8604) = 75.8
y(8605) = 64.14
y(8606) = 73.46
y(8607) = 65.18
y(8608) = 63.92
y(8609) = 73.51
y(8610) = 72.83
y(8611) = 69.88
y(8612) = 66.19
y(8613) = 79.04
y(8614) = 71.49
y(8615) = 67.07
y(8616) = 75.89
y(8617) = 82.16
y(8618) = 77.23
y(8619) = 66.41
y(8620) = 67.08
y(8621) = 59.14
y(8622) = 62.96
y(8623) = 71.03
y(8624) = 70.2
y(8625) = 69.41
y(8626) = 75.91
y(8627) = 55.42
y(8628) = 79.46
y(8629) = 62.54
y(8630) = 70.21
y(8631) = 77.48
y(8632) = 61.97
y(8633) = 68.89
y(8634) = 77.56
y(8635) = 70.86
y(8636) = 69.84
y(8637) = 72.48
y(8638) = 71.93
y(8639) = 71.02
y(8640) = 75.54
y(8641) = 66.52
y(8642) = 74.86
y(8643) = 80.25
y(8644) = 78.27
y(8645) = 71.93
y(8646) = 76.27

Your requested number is 2.0 Angstrom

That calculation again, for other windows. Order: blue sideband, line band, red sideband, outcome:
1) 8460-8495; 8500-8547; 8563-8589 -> 2.60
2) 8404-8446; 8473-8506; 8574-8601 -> 0.97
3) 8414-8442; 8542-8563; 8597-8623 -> 1.63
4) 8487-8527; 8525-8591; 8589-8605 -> 1.65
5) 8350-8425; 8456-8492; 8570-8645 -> 0.82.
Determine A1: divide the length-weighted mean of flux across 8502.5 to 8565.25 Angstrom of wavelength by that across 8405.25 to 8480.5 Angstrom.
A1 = 0.95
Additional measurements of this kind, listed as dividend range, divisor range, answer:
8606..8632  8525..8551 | 1.08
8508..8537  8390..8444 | 0.96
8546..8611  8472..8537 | 1.03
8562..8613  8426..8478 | 1.01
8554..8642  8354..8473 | 1.01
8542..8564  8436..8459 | 0.94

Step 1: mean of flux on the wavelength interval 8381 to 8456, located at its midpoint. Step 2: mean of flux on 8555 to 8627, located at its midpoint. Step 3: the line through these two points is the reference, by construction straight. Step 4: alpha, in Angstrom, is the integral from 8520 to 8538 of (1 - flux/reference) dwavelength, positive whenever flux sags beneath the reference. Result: 1.0 Angstrom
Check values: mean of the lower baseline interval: 69.7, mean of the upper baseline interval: 69.9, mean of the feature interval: 66.1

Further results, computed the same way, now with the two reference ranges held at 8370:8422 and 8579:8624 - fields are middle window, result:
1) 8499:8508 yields 0.83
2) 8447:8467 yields -0.29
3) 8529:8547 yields 1.40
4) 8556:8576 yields 0.60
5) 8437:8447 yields 0.56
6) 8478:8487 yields 0.11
